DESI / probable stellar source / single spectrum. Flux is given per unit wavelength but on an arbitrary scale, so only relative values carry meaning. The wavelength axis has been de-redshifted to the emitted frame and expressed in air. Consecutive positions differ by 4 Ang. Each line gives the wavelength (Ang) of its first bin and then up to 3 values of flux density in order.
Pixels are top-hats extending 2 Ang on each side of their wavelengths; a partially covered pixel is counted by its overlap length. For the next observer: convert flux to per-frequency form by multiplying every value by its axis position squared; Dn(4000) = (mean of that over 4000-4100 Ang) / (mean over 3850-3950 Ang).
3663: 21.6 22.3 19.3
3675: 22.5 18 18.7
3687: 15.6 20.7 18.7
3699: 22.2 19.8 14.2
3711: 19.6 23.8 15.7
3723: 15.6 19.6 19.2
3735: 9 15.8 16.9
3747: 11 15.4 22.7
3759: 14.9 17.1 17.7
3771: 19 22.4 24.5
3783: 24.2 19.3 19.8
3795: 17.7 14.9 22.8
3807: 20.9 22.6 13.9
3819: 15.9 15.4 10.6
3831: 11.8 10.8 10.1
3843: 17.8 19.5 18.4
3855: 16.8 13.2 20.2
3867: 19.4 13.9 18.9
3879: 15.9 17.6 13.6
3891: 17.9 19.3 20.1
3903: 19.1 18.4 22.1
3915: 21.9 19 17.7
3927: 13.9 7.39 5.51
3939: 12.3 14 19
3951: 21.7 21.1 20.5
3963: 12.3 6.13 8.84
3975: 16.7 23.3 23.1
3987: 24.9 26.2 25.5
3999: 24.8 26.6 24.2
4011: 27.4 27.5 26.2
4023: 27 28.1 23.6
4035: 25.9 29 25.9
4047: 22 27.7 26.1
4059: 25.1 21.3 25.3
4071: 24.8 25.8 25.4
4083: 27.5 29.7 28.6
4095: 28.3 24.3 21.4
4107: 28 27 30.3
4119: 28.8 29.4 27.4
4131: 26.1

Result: 1.69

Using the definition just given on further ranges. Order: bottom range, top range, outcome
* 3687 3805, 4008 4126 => 1.70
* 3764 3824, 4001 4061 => 1.52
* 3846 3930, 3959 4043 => 1.36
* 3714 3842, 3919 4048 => 1.34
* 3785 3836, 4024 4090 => 1.75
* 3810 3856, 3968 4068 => 1.77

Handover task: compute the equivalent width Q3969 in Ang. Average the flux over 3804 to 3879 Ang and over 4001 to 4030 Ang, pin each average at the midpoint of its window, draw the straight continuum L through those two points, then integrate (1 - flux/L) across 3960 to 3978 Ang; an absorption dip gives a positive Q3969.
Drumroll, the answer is 8.79 Ang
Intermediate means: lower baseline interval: 16.2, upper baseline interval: 26.6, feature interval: 12.2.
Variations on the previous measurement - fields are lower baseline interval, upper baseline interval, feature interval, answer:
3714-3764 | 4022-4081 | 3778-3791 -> -3.1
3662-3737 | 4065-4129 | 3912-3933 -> 6.3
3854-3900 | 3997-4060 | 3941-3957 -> 1.9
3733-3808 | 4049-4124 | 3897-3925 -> 2.7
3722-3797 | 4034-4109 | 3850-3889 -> 7.6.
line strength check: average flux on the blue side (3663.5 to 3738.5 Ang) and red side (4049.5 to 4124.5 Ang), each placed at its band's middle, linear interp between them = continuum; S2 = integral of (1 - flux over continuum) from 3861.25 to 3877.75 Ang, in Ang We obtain 3.1 Ang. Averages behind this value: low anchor 18.6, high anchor 26.5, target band 18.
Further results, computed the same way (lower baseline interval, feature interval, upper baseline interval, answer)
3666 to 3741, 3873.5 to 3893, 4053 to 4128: 4.8 Ang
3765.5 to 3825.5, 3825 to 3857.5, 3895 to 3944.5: 6.5 Ang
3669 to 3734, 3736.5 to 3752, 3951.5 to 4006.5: 3.6 Ang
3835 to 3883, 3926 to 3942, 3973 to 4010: 8.5 Ang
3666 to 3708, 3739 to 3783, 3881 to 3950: 0.1 Ang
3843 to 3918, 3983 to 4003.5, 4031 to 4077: -2.3 Ang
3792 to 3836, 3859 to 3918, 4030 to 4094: 2.9 Ang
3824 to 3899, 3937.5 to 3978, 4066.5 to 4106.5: 9.6 Ang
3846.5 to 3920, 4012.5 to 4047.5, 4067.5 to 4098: -2.4 Ang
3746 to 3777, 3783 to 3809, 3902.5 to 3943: -3.5 Ang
